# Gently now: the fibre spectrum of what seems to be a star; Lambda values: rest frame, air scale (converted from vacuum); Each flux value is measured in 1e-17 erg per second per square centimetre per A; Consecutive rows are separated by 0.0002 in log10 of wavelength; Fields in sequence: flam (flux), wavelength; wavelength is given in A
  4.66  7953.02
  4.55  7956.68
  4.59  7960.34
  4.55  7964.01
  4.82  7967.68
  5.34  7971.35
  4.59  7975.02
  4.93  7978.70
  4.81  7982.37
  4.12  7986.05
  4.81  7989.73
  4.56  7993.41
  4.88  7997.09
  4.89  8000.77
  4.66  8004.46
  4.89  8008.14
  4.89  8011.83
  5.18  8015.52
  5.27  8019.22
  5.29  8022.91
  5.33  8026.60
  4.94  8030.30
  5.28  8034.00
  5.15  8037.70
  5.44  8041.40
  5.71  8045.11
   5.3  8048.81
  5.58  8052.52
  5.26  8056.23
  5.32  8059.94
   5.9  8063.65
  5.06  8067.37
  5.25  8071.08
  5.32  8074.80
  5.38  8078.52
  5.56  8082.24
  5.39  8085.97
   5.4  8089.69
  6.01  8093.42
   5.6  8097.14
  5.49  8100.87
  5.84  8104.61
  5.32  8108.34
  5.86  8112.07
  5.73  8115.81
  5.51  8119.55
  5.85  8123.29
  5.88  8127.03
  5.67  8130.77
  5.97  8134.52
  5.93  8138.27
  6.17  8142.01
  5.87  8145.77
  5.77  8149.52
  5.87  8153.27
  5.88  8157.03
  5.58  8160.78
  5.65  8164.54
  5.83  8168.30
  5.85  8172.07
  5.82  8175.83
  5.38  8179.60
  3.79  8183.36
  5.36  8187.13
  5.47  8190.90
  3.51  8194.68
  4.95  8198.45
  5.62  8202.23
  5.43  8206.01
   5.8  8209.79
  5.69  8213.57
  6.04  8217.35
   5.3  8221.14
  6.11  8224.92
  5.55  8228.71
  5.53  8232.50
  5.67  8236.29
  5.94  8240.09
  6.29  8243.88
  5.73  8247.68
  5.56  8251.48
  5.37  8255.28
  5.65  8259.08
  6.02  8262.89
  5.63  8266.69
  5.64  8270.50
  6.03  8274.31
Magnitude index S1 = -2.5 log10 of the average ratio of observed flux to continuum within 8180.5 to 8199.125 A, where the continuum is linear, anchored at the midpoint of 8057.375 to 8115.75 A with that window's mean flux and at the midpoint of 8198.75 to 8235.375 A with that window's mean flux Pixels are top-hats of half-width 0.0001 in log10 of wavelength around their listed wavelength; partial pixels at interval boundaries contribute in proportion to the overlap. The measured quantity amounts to 0.21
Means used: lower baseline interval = 5.52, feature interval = 4.64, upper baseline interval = 5.64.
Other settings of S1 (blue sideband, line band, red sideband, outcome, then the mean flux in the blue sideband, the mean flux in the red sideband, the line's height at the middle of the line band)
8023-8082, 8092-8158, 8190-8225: -0.08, 5.35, 5.35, 5.35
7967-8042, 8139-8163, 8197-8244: -0.08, 4.95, 5.67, 5.44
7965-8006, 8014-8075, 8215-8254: -0.07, 4.76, 5.77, 5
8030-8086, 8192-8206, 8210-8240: 0.17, 5.38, 5.72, 5.67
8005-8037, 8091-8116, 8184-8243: -0.08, 5.12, 5.44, 5.26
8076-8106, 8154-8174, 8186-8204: -0.12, 5.57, 4.96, 5.14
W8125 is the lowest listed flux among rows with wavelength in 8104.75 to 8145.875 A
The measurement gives 5.32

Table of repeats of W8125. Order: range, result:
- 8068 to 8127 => 5.25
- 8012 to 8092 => 4.94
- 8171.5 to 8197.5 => 3.51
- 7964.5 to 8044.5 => 4.12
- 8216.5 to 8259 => 5.3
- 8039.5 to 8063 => 5.26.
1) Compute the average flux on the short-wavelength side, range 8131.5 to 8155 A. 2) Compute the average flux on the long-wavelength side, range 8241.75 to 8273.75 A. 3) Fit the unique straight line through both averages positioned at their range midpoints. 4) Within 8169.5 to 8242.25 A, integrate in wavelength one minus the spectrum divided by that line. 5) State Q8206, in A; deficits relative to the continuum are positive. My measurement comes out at 5.07 A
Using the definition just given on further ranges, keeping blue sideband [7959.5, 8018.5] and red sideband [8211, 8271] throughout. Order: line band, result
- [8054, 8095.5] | -2.7 A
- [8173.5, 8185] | 0.9 A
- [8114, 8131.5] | -1.4 A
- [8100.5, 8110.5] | -0.6 A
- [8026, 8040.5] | -0.6 A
